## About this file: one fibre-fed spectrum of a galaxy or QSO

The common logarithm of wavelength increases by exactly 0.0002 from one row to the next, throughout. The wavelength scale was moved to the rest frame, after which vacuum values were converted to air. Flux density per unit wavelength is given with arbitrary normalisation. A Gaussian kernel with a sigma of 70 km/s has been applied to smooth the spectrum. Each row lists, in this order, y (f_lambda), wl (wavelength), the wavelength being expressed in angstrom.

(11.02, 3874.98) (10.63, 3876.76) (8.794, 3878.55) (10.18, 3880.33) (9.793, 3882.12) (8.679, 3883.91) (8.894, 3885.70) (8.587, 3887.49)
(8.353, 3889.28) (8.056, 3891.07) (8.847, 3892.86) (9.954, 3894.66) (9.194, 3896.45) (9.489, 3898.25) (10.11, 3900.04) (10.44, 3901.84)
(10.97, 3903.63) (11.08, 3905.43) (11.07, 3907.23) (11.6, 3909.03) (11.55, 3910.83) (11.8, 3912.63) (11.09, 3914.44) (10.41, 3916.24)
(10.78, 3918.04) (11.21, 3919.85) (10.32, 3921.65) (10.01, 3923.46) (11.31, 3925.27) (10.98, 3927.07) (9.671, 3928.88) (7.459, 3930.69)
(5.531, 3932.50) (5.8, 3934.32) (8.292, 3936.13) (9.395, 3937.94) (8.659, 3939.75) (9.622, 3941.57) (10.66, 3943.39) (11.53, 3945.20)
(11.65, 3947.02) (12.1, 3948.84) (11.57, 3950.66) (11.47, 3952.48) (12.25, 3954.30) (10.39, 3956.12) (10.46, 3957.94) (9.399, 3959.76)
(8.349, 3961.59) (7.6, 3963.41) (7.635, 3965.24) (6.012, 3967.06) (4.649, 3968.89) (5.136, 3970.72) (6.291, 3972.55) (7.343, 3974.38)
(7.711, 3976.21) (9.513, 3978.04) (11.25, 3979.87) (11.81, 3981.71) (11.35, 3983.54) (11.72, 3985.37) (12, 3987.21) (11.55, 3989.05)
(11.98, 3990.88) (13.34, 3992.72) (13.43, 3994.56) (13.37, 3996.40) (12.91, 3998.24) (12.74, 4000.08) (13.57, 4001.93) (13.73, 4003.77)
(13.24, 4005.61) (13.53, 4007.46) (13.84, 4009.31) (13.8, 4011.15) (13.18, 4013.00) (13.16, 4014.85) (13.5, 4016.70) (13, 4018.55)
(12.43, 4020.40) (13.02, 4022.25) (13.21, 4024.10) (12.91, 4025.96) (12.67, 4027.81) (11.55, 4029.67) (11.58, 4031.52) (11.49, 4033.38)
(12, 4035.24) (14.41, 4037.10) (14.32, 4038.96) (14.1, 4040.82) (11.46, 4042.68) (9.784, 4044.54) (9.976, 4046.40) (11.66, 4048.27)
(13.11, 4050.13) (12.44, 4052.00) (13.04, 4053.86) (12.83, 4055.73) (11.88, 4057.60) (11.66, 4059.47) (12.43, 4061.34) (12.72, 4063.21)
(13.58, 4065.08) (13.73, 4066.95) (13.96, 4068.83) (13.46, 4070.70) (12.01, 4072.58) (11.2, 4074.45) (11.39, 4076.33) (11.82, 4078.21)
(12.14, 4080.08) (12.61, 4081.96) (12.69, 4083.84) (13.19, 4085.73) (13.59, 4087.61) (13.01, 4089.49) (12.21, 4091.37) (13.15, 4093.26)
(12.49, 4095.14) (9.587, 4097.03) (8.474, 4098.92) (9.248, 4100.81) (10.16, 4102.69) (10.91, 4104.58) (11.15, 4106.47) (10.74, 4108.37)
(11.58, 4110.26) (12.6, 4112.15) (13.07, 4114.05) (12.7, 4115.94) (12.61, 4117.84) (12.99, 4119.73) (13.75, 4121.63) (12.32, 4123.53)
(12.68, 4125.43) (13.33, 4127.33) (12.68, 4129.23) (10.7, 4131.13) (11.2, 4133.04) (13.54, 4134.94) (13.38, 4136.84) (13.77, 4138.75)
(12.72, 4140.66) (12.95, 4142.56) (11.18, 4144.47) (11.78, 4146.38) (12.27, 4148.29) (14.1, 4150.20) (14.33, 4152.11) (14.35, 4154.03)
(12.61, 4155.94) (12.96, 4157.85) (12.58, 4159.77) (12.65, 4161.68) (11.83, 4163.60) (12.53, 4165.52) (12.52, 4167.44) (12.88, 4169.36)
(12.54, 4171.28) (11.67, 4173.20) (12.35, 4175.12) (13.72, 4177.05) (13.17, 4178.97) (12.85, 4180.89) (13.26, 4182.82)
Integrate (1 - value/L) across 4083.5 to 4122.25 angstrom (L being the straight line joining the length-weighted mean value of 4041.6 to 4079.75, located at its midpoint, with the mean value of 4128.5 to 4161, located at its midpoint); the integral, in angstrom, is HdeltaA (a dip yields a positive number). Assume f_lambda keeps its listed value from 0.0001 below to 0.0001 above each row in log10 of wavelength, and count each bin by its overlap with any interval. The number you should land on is 1.93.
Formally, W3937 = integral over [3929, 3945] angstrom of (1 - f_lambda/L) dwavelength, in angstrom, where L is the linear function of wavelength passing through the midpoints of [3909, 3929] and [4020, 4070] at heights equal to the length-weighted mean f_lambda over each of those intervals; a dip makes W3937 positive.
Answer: 3.9 angstrom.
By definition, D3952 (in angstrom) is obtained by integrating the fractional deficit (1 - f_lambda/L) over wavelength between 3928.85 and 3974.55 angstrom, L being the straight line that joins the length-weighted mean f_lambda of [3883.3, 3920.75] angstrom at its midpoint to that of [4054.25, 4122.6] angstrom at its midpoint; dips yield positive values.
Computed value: 7.9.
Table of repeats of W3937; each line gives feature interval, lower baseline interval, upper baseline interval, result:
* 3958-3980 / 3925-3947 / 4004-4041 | 6.3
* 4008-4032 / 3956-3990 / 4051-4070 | -4.2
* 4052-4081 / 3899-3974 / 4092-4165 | -2.8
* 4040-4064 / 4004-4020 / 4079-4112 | 0.9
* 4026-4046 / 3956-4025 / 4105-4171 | -1.3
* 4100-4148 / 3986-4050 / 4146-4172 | 2.5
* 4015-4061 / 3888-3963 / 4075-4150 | -4.6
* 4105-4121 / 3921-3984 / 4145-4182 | -0.3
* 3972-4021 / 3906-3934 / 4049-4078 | -2.4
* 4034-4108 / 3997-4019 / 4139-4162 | 5.8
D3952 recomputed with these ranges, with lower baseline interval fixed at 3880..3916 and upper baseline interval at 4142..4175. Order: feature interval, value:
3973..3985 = 1.2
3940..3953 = -0.7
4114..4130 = -0.8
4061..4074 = -1.5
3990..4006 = -3.1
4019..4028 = -1.3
